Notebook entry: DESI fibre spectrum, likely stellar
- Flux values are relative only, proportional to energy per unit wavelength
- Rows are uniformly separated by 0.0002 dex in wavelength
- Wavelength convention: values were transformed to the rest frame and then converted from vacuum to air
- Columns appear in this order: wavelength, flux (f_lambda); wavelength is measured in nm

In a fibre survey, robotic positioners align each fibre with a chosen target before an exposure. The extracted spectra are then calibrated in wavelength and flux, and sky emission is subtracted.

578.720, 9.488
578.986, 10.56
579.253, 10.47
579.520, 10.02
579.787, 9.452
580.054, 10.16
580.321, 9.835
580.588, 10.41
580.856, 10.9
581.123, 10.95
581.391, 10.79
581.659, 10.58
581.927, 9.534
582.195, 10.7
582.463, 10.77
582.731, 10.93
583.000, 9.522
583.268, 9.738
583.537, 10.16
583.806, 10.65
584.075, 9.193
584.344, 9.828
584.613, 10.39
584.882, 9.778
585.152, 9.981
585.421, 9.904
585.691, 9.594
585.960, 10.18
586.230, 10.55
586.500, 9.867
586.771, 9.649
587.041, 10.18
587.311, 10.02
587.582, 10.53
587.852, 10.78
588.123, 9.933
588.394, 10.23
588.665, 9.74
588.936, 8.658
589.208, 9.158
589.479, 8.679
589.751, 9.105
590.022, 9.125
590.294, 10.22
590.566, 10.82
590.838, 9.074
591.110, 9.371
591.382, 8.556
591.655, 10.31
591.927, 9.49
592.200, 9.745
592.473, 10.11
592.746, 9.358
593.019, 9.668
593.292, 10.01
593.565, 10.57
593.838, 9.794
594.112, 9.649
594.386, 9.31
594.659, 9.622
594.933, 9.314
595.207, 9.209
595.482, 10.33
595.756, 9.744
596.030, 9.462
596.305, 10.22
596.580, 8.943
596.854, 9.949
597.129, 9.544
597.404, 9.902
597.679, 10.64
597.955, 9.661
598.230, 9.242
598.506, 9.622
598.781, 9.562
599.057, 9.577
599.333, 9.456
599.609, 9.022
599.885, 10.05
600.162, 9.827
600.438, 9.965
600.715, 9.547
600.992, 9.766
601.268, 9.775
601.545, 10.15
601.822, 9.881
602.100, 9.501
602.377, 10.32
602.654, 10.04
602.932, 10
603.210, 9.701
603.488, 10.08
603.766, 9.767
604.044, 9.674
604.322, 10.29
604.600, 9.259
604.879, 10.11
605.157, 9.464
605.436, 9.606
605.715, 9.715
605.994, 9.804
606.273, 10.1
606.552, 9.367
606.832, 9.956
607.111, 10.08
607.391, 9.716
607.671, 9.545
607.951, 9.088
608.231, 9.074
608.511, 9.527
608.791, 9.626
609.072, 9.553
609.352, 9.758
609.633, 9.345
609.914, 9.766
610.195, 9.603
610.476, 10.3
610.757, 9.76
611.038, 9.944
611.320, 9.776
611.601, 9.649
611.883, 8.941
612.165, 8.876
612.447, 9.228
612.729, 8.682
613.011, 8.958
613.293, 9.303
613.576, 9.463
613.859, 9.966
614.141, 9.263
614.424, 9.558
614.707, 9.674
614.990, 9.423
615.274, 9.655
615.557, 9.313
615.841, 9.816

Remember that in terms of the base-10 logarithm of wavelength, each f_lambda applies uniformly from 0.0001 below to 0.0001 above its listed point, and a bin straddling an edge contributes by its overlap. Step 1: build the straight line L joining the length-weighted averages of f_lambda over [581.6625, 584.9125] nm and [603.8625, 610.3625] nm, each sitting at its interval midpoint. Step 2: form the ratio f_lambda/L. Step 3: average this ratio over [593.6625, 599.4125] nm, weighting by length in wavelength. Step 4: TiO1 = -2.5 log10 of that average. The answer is 0.02 mag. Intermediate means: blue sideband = 10.1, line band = 9.66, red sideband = 9.66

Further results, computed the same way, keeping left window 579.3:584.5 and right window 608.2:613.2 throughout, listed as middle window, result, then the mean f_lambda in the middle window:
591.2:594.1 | 0.02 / 9.75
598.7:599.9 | 0.03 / 9.48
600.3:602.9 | -0.02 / 9.89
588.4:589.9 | 0.10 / 9.17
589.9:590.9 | 0.01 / 9.87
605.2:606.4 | -0.02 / 9.77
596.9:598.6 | 0.00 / 9.78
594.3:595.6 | 0.04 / 9.55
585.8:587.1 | 0.00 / 10.1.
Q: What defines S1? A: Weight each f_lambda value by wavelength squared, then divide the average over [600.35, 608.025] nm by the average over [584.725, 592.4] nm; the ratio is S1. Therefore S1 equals 1.06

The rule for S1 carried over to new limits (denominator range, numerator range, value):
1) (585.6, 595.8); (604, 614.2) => 1.04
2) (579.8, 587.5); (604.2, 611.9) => 1.03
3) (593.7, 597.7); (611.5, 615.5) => 1.02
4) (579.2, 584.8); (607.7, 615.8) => 1.02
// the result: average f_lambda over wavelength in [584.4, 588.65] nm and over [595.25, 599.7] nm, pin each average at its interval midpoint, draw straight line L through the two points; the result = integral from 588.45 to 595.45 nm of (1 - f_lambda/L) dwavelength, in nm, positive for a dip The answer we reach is 0.22 nm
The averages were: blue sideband 10.1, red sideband 9.68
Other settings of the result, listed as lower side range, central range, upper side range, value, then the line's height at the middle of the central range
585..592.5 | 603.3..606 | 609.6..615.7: -0.06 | 9.57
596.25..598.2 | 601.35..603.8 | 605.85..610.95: -0.05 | 9.73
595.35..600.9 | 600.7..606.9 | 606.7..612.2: -0.11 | 9.66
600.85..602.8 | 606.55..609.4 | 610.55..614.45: 0.01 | 9.62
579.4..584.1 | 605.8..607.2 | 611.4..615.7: -0.04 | 9.54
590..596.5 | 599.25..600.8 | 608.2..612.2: 0.00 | 9.67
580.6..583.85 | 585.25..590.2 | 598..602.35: 0.21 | 10.2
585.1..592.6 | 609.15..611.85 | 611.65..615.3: -0.11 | 9.36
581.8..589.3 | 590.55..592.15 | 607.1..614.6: 0.06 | 9.89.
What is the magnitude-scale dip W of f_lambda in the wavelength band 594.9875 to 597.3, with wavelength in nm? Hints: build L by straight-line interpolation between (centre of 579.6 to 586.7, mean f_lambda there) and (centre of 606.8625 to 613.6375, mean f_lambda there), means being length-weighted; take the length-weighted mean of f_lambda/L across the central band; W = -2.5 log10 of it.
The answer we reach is 0.02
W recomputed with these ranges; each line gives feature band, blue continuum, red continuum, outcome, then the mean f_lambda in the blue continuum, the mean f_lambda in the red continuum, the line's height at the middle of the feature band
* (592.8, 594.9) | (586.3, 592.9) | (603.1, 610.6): -0.01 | 9.7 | 9.7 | 9.7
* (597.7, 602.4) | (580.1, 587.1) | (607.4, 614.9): 0.01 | 10.2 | 9.47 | 9.76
